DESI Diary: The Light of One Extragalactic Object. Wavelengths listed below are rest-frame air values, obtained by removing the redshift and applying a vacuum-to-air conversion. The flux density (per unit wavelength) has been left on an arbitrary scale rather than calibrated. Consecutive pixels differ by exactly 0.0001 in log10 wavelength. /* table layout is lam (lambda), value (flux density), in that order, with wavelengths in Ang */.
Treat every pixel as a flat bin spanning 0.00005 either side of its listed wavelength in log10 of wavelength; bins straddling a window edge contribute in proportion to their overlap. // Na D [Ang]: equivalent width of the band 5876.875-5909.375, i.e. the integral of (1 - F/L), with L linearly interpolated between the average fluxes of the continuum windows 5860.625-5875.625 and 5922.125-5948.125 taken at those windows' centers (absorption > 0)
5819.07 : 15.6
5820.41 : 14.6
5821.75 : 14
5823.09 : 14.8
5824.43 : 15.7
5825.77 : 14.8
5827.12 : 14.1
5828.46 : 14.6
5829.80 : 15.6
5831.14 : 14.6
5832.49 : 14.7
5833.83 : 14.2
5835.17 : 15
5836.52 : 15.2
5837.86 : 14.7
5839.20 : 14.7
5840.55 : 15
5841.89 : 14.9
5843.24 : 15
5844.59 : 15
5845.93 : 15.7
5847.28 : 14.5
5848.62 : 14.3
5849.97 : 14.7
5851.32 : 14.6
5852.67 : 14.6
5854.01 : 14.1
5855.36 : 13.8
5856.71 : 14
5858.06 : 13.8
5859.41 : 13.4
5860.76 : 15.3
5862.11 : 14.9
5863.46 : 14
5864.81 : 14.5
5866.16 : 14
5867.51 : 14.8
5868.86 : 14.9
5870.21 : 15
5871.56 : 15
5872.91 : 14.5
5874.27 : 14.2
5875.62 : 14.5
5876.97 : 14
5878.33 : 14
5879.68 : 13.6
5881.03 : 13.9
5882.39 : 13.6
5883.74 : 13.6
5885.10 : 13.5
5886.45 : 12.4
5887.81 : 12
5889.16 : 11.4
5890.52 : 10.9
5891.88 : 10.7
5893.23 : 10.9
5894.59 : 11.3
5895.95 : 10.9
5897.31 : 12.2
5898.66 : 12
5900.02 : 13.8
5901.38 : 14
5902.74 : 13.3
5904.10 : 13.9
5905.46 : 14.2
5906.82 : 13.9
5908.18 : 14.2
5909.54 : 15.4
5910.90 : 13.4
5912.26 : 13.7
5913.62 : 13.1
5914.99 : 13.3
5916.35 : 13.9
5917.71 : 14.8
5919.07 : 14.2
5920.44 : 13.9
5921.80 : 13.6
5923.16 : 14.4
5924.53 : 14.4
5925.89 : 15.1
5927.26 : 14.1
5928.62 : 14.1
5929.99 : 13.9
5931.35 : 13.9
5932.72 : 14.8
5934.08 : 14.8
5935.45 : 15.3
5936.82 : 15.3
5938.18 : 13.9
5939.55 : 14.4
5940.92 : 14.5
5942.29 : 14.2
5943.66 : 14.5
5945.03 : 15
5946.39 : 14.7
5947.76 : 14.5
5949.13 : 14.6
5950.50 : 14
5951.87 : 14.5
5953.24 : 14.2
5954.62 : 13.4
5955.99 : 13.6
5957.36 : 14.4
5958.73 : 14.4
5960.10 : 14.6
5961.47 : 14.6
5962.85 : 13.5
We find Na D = 3.8 Ang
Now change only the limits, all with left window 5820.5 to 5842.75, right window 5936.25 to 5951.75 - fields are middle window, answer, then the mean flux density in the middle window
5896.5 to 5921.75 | 1.5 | 13.7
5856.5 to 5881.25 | 0.6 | 14.3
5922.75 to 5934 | 0.1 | 14.4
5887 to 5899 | 2.7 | 11.4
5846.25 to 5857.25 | 0.3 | 14.4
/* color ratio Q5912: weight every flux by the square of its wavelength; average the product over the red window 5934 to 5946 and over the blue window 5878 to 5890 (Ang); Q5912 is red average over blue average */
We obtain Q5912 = 1.1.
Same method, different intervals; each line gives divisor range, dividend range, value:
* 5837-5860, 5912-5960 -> 1.01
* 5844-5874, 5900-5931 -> 0.99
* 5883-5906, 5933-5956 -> 1.19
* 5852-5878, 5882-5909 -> 0.89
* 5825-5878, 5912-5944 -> 1.00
